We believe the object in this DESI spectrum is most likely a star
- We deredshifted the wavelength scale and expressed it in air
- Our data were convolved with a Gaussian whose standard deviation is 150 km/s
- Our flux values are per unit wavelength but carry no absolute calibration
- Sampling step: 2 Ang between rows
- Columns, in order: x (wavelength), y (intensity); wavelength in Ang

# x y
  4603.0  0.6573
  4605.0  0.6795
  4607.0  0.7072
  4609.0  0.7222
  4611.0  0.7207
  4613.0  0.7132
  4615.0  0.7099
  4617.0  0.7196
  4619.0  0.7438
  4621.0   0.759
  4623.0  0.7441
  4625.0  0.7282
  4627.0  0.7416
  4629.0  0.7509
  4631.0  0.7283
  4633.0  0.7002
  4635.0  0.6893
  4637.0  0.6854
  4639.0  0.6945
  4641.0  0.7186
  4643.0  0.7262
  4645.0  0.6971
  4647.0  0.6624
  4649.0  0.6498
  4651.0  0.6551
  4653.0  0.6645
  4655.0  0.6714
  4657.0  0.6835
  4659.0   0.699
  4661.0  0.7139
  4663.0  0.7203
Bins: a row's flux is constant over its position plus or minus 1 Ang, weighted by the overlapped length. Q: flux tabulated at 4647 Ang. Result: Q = 0.6624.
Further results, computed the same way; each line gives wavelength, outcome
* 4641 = 0.7186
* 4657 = 0.6835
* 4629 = 0.7509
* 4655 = 0.6714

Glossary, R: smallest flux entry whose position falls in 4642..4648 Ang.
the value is 0.6624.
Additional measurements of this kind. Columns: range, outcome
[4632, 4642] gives 0.6854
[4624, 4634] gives 0.7002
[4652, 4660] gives 0.6645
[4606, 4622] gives 0.7072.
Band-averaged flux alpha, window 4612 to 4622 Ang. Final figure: 0.729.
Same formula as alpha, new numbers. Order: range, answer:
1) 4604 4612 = 0.707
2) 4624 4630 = 0.74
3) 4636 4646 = 0.704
